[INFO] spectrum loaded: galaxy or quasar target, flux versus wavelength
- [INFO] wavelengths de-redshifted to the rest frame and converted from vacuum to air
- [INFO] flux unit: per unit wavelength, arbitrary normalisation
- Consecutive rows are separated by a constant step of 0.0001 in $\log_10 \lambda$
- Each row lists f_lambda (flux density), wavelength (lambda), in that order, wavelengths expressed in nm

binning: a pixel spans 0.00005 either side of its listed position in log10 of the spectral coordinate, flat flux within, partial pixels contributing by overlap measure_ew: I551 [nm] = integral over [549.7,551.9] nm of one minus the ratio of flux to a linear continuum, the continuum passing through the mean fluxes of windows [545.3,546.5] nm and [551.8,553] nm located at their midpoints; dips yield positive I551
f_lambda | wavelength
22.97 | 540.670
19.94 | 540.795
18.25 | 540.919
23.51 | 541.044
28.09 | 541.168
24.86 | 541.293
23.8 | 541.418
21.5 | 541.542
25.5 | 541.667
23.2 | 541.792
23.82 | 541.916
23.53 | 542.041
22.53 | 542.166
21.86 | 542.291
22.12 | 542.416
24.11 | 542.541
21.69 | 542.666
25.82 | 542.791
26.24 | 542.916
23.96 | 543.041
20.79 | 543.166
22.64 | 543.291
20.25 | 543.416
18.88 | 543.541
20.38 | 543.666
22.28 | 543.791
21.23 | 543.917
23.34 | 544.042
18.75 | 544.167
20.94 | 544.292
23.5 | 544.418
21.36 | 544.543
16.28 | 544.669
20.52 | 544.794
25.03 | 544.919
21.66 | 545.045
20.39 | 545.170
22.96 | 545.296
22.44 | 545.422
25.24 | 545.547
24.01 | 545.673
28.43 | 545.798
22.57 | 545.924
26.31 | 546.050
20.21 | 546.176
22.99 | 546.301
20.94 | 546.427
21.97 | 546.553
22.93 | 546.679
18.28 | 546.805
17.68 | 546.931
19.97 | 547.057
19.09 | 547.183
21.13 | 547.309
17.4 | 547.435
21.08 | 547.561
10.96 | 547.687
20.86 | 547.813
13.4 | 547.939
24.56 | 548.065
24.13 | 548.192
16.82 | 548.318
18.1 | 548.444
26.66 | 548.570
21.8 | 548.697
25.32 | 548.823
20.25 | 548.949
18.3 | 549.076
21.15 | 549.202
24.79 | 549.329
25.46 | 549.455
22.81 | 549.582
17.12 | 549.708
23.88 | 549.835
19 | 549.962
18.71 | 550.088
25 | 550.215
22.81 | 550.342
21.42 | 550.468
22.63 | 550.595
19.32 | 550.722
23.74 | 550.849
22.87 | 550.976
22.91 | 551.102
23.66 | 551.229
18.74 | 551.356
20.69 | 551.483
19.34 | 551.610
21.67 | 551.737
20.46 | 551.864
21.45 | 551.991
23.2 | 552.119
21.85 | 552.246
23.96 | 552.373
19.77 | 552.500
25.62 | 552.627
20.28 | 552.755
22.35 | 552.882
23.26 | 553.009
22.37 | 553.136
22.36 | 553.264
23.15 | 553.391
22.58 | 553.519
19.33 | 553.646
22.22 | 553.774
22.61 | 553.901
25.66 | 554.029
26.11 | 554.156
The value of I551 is 0.10 nm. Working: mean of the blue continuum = 23.6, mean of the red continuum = 22.2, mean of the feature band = 21.4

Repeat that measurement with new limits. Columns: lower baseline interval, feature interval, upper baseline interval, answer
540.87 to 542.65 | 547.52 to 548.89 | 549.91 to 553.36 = 0.125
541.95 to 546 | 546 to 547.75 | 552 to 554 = 0.184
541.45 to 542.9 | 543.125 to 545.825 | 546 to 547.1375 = 0.046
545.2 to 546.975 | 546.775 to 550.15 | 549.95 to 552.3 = 0.274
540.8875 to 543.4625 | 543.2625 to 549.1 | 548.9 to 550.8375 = 0.325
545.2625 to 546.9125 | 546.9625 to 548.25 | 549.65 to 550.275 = 0.165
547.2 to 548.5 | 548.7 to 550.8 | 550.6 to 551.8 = -0.147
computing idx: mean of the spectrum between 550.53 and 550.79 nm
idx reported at 21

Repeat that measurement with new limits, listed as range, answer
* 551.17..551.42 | 21.1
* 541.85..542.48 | 22.8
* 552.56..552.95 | 22.7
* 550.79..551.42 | 22.4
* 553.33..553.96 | 22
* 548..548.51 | 20.9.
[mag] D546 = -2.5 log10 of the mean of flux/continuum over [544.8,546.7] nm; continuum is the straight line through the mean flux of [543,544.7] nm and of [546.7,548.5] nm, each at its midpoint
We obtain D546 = -0.159 mag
